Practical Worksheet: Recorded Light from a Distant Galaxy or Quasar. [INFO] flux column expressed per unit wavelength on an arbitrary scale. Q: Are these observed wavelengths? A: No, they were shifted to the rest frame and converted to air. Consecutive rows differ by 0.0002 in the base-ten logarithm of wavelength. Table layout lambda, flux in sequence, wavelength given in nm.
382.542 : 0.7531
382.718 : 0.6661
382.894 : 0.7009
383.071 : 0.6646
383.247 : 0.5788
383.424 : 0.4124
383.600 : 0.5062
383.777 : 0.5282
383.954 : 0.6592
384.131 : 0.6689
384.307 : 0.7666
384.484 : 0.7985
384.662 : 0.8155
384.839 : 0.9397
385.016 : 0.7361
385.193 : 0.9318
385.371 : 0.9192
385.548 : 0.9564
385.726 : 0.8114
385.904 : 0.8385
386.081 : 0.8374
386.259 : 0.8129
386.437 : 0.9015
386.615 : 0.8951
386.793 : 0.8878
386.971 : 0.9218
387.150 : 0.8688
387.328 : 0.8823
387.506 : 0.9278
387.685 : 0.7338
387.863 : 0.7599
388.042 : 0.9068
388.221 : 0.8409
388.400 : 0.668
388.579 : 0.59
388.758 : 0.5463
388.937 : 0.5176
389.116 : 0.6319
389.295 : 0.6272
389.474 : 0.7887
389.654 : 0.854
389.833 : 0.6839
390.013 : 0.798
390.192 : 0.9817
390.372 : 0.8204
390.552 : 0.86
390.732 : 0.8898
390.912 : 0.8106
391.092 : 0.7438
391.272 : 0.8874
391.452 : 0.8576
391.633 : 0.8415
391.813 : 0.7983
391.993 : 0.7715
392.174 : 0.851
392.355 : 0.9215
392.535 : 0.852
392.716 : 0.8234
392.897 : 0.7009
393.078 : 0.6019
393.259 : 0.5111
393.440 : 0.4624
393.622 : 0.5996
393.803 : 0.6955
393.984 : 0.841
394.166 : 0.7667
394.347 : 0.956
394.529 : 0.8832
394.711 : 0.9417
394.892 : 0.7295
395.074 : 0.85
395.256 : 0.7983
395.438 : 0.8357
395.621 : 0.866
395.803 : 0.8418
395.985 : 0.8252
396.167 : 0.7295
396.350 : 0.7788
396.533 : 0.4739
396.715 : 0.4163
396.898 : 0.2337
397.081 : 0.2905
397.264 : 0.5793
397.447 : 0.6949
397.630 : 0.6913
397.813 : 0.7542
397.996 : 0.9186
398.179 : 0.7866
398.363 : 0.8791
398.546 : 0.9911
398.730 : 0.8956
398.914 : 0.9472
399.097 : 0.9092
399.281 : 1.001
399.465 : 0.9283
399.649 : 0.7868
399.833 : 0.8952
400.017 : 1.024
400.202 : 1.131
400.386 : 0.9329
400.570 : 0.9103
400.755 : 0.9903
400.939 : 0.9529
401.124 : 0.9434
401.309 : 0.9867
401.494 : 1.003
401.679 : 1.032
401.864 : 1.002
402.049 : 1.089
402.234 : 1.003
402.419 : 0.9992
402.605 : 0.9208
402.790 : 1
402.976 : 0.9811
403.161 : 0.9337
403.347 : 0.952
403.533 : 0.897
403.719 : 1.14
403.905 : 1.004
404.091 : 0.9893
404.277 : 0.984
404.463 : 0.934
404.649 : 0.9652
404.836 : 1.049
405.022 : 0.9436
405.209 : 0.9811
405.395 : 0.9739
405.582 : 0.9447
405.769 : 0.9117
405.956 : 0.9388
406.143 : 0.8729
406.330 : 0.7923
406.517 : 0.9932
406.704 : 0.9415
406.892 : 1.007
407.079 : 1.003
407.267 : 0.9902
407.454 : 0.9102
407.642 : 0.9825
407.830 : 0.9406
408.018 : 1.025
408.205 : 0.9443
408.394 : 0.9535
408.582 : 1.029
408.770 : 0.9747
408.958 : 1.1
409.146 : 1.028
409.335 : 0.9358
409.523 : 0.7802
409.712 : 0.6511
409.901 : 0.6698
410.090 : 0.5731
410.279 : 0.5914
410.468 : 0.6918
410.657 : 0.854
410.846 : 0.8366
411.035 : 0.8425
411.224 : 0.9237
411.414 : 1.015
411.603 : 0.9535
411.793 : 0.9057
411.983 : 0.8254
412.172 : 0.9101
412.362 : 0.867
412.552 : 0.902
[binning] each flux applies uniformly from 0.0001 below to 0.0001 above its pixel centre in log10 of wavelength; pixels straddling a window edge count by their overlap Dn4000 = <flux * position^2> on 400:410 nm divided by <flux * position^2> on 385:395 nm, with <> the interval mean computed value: 1.3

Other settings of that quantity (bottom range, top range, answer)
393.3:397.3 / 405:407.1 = 1.42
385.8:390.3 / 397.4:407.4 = 1.29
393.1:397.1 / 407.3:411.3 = 1.33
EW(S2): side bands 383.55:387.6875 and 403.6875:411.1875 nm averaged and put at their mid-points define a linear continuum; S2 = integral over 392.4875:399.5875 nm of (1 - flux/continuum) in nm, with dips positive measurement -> 0.94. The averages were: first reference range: 0.819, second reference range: 0.915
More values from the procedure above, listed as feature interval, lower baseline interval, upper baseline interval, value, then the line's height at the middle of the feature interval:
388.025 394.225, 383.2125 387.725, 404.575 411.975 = 0.53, 0.821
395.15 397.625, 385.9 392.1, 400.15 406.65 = 0.67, 0.888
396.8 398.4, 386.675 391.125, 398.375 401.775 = 0.49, 0.919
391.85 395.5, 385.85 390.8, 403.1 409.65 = 0.32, 0.844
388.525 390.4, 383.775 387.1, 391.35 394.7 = 0.20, 0.797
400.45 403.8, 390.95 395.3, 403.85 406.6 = -0.29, 0.907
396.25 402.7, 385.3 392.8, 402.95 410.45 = 0.23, 0.88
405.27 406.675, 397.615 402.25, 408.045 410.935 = -0.06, 0.88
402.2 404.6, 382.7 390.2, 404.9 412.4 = -0.31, 0.868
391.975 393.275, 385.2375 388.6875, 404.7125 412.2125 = 0.14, 0.856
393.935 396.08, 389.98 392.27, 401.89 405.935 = 0.09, 0.883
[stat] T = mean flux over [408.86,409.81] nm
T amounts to 0.898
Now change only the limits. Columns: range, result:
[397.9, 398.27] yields 0.853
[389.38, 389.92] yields 0.775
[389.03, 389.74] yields 0.725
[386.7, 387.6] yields 0.897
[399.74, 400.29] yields 1.01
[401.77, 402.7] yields 1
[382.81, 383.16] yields 0.682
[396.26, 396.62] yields 0.627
